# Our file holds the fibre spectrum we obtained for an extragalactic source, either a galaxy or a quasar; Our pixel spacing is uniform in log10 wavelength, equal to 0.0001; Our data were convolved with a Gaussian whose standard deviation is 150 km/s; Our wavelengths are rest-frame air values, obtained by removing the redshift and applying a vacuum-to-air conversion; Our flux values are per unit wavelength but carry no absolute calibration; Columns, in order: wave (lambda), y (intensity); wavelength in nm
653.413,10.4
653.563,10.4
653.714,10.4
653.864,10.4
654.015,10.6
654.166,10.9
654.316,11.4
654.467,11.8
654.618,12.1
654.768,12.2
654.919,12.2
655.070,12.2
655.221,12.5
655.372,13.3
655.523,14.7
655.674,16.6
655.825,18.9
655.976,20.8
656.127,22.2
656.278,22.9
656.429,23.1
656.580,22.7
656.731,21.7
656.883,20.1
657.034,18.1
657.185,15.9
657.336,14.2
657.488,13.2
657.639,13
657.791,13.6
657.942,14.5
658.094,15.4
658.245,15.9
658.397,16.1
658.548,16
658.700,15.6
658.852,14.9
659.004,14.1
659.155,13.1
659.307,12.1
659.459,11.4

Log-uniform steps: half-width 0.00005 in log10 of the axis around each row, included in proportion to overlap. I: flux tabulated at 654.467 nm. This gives 11.8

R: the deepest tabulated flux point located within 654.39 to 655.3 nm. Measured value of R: 11.8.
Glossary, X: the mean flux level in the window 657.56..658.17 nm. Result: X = 14.1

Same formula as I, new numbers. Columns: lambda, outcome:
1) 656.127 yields 22.2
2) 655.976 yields 20.8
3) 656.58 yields 22.7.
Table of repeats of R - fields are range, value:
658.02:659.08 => 14.1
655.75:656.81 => 18.9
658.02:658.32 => 15.4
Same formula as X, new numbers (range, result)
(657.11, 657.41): 15.1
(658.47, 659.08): 15.2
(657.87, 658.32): 15.3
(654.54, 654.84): 12.2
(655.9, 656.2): 21.5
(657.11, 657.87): 14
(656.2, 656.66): 22.9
